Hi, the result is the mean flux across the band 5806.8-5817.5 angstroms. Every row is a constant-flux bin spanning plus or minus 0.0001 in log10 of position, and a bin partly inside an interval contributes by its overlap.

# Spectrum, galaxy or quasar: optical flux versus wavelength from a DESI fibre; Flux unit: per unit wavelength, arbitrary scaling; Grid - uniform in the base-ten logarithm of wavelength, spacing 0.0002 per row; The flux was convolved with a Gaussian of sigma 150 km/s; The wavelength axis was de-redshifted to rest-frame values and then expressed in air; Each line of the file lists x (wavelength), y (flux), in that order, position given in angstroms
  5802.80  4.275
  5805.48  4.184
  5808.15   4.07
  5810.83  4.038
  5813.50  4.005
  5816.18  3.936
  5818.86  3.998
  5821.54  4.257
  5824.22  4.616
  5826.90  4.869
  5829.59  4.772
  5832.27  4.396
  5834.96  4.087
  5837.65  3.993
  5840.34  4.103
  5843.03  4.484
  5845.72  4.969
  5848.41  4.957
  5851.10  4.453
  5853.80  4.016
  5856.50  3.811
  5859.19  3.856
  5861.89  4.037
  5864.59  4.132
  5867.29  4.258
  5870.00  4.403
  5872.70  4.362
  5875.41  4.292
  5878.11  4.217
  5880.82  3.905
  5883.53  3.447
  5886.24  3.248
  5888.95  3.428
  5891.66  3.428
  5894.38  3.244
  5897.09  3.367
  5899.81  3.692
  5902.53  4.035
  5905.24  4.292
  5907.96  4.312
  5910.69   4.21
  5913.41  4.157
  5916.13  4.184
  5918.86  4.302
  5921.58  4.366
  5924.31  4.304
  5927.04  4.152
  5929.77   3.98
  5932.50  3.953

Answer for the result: 4.01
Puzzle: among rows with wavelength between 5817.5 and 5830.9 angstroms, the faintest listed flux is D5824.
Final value 3.998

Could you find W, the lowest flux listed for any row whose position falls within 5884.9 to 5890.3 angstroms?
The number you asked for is 3.248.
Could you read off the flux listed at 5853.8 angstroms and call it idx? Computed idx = 4.016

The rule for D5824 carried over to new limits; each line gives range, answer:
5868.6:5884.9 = 3.447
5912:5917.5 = 4.157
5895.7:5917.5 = 3.367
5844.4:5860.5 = 3.811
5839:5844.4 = 4.103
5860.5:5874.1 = 4.037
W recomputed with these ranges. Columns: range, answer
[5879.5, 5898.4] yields 3.244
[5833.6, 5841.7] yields 3.993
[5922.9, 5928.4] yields 4.152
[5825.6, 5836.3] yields 4.087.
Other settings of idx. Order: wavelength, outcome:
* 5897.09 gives 3.367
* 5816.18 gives 3.936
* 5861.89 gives 4.037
